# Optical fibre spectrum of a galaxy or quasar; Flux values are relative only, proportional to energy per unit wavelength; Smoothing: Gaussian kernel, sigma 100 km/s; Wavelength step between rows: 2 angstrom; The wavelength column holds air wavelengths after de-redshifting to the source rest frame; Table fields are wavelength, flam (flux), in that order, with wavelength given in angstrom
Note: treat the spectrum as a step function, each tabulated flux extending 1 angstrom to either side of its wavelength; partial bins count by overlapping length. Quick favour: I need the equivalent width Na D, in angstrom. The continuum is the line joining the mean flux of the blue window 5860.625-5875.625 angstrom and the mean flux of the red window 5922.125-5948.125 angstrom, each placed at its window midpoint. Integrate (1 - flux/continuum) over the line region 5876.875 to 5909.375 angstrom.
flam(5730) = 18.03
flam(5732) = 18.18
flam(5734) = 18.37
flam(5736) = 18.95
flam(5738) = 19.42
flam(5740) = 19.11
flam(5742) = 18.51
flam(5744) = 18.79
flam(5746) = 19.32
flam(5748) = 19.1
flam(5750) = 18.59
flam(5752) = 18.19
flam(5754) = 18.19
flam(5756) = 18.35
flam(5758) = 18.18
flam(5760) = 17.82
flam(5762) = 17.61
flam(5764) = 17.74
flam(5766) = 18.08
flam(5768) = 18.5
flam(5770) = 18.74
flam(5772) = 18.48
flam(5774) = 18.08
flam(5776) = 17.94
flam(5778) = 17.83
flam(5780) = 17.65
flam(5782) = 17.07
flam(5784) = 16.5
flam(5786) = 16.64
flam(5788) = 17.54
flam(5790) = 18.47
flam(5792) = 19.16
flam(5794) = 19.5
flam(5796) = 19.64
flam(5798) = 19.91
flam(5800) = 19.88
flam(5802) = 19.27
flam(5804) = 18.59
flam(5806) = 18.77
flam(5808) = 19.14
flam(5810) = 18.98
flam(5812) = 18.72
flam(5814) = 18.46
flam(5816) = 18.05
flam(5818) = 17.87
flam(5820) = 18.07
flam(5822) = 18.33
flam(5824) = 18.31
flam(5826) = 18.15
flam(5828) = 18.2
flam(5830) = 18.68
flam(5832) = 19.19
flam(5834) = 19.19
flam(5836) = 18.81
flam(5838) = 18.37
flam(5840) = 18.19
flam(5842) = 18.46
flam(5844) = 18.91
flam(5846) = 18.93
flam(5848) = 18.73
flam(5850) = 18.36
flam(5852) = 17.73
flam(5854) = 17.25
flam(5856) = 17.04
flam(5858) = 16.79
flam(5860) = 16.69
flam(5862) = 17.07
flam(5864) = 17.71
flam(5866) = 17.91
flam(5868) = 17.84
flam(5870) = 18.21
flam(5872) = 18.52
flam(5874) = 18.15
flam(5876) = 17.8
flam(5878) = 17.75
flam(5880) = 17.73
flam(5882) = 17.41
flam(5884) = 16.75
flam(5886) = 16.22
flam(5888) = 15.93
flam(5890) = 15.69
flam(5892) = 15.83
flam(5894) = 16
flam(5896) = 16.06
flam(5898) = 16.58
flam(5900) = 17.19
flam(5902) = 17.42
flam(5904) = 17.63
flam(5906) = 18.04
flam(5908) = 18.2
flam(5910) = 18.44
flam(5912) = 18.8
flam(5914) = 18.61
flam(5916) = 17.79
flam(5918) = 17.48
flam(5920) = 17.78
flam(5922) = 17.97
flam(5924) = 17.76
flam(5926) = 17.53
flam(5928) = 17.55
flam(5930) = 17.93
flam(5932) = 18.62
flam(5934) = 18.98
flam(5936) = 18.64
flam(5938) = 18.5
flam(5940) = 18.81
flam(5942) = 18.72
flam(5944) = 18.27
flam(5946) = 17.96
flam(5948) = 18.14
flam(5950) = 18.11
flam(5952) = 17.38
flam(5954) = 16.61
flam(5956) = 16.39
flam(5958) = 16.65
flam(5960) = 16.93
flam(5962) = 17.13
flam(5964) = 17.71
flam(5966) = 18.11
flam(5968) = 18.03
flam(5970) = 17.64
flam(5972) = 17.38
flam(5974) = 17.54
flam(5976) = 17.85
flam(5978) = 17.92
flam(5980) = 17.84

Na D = 2.0 angstrom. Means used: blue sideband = 17.9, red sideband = 18.3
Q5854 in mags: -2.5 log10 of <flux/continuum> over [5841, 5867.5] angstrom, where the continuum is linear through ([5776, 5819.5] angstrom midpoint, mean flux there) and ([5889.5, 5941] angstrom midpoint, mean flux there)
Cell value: 0.02 mag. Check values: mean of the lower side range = 18.4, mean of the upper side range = 17.7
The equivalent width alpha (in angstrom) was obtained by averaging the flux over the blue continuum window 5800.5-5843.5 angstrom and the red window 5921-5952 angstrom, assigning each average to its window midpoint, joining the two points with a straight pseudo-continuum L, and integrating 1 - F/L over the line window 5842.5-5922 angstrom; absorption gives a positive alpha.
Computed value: 3.7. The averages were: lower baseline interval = 18.6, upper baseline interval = 18.2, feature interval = 17.5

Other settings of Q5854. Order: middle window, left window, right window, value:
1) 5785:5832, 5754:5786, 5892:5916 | -0.05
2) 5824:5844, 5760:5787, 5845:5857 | -0.04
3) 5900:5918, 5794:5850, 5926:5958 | 0.01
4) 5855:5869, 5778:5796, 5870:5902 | -0.01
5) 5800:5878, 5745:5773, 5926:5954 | 0.00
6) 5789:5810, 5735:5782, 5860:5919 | -0.07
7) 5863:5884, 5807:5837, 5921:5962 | 0.02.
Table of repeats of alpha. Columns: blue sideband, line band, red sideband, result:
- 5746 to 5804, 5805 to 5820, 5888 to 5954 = -0.3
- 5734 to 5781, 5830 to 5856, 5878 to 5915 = -1.2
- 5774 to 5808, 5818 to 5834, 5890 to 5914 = -0.3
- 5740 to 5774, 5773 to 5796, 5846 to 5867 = 0.3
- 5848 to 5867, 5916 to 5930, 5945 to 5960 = -0.3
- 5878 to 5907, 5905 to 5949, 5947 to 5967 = -2.9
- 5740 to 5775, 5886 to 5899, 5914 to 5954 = 1.5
